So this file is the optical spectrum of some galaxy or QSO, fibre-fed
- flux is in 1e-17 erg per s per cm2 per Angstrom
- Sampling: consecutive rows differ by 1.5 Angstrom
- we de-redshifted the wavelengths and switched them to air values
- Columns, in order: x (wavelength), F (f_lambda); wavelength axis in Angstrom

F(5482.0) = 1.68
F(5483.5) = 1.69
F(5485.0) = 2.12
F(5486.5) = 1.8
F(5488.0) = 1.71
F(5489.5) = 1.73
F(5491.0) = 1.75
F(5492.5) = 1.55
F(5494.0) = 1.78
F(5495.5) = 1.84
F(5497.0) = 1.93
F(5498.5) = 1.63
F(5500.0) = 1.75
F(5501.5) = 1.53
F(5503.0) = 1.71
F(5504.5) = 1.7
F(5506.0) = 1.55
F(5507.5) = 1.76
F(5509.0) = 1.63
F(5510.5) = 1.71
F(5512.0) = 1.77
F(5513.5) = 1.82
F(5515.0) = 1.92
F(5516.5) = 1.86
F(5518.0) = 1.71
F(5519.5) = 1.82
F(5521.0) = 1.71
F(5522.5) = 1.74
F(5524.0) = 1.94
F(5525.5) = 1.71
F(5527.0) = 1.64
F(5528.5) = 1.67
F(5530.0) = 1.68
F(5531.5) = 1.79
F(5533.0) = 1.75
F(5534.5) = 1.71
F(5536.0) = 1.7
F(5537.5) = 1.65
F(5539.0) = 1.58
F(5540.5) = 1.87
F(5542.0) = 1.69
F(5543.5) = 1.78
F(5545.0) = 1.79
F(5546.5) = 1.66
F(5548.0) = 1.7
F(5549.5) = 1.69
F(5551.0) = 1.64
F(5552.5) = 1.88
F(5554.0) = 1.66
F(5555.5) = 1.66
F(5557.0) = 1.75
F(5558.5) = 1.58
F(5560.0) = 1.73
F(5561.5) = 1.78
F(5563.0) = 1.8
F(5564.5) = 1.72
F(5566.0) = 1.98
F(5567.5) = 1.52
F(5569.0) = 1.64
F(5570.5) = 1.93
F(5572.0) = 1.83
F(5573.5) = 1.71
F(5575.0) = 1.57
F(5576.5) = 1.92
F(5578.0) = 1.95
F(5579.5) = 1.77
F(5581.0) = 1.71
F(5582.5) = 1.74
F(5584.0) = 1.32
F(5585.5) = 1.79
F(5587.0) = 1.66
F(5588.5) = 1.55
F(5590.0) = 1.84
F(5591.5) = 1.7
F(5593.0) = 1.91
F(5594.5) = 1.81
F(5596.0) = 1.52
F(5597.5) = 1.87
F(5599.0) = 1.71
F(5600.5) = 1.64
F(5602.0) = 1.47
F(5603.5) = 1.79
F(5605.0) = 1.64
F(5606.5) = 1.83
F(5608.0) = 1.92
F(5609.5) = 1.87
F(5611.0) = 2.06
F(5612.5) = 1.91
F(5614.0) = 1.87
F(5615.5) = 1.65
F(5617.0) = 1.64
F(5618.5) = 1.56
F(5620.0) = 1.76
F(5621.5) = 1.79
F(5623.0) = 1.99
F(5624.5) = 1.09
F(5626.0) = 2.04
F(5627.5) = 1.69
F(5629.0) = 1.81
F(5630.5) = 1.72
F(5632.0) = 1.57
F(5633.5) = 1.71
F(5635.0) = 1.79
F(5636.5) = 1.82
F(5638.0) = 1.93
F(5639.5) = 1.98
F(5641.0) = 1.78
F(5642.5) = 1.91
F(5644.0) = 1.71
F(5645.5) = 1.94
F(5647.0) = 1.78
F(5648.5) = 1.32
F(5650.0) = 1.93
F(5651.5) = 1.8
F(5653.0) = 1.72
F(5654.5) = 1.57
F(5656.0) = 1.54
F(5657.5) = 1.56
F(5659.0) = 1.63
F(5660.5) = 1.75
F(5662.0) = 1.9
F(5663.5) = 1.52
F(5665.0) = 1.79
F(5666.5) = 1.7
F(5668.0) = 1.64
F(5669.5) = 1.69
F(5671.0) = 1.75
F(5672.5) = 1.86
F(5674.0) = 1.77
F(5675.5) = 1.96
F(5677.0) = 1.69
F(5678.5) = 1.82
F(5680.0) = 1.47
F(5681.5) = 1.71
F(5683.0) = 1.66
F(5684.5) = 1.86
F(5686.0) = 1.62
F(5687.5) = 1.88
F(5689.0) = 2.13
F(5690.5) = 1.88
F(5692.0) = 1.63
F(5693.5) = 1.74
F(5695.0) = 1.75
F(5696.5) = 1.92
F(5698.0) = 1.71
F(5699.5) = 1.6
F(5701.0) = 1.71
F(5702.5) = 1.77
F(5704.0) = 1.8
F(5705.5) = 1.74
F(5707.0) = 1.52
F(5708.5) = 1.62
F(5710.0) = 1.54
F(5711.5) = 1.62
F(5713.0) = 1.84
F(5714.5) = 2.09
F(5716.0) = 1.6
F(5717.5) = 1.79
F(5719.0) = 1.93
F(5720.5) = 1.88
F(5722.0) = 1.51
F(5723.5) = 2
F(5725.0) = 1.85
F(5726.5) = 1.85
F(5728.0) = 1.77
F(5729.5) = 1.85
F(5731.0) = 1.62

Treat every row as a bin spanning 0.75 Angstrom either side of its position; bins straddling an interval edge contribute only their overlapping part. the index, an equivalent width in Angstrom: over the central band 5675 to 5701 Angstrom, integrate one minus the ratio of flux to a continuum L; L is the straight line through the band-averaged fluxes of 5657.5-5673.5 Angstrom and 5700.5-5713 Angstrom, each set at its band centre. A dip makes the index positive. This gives -1.07 Angstrom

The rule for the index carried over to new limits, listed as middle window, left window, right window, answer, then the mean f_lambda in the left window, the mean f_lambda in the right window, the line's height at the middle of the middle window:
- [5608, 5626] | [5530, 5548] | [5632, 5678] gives -0.3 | 1.72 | 1.75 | 1.74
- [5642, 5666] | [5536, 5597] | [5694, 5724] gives 0.4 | 1.72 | 1.74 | 1.74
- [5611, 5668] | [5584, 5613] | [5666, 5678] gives 0.6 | 1.75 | 1.76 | 1.76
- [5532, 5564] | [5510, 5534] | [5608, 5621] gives 1.0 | 1.76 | 1.8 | 1.77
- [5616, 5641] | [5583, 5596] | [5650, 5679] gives -0.5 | 1.69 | 1.72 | 1.71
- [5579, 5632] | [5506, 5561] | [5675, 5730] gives 0.4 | 1.73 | 1.76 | 1.74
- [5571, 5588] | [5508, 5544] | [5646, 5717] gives 0.1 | 1.74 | 1.73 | 1.74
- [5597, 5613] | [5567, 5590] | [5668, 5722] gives -0.6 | 1.71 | 1.75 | 1.72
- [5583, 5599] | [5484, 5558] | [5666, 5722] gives 0.4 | 1.74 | 1.75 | 1.74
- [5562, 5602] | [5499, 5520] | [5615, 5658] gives 0.0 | 1.73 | 1.73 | 1.73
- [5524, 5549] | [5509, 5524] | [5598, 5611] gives 0.9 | 1.78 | 1.76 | 1.78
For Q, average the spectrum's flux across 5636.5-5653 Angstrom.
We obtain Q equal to 1.8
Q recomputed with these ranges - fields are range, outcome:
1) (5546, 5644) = 1.75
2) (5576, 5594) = 1.74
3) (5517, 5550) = 1.73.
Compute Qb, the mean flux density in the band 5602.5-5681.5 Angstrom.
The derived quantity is 1.75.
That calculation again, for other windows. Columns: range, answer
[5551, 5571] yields 1.73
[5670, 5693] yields 1.78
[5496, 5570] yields 1.73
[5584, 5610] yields 1.72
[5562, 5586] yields 1.74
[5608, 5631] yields 1.77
